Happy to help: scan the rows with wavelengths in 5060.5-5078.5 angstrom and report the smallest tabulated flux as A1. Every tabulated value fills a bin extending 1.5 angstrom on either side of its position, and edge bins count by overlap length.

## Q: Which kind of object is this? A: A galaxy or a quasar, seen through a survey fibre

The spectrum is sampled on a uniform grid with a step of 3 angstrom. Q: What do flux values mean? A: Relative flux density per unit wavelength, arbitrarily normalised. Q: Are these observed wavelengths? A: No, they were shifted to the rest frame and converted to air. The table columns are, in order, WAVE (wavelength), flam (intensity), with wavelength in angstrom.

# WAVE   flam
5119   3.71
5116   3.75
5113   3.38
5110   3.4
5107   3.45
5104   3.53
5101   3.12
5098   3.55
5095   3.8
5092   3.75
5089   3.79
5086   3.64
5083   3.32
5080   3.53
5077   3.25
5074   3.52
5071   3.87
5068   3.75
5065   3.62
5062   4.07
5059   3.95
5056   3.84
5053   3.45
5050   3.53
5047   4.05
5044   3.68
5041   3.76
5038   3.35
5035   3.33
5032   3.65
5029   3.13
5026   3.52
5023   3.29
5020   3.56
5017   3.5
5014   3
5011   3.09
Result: 3.25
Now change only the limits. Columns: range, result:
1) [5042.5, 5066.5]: 3.45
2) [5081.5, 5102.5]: 3.12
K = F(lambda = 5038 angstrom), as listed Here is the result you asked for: 3.35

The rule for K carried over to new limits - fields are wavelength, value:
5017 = 3.5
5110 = 3.4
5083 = 3.32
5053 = 3.45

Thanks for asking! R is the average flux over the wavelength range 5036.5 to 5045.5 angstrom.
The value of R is 3.6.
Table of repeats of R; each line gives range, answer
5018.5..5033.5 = 3.43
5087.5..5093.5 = 3.77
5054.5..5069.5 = 3.85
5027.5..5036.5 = 3.37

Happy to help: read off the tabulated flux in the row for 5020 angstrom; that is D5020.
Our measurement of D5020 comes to 3.56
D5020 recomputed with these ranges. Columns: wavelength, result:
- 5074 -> 3.52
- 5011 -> 3.09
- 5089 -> 3.79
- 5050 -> 3.53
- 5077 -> 3.25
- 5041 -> 3.76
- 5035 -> 3.33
